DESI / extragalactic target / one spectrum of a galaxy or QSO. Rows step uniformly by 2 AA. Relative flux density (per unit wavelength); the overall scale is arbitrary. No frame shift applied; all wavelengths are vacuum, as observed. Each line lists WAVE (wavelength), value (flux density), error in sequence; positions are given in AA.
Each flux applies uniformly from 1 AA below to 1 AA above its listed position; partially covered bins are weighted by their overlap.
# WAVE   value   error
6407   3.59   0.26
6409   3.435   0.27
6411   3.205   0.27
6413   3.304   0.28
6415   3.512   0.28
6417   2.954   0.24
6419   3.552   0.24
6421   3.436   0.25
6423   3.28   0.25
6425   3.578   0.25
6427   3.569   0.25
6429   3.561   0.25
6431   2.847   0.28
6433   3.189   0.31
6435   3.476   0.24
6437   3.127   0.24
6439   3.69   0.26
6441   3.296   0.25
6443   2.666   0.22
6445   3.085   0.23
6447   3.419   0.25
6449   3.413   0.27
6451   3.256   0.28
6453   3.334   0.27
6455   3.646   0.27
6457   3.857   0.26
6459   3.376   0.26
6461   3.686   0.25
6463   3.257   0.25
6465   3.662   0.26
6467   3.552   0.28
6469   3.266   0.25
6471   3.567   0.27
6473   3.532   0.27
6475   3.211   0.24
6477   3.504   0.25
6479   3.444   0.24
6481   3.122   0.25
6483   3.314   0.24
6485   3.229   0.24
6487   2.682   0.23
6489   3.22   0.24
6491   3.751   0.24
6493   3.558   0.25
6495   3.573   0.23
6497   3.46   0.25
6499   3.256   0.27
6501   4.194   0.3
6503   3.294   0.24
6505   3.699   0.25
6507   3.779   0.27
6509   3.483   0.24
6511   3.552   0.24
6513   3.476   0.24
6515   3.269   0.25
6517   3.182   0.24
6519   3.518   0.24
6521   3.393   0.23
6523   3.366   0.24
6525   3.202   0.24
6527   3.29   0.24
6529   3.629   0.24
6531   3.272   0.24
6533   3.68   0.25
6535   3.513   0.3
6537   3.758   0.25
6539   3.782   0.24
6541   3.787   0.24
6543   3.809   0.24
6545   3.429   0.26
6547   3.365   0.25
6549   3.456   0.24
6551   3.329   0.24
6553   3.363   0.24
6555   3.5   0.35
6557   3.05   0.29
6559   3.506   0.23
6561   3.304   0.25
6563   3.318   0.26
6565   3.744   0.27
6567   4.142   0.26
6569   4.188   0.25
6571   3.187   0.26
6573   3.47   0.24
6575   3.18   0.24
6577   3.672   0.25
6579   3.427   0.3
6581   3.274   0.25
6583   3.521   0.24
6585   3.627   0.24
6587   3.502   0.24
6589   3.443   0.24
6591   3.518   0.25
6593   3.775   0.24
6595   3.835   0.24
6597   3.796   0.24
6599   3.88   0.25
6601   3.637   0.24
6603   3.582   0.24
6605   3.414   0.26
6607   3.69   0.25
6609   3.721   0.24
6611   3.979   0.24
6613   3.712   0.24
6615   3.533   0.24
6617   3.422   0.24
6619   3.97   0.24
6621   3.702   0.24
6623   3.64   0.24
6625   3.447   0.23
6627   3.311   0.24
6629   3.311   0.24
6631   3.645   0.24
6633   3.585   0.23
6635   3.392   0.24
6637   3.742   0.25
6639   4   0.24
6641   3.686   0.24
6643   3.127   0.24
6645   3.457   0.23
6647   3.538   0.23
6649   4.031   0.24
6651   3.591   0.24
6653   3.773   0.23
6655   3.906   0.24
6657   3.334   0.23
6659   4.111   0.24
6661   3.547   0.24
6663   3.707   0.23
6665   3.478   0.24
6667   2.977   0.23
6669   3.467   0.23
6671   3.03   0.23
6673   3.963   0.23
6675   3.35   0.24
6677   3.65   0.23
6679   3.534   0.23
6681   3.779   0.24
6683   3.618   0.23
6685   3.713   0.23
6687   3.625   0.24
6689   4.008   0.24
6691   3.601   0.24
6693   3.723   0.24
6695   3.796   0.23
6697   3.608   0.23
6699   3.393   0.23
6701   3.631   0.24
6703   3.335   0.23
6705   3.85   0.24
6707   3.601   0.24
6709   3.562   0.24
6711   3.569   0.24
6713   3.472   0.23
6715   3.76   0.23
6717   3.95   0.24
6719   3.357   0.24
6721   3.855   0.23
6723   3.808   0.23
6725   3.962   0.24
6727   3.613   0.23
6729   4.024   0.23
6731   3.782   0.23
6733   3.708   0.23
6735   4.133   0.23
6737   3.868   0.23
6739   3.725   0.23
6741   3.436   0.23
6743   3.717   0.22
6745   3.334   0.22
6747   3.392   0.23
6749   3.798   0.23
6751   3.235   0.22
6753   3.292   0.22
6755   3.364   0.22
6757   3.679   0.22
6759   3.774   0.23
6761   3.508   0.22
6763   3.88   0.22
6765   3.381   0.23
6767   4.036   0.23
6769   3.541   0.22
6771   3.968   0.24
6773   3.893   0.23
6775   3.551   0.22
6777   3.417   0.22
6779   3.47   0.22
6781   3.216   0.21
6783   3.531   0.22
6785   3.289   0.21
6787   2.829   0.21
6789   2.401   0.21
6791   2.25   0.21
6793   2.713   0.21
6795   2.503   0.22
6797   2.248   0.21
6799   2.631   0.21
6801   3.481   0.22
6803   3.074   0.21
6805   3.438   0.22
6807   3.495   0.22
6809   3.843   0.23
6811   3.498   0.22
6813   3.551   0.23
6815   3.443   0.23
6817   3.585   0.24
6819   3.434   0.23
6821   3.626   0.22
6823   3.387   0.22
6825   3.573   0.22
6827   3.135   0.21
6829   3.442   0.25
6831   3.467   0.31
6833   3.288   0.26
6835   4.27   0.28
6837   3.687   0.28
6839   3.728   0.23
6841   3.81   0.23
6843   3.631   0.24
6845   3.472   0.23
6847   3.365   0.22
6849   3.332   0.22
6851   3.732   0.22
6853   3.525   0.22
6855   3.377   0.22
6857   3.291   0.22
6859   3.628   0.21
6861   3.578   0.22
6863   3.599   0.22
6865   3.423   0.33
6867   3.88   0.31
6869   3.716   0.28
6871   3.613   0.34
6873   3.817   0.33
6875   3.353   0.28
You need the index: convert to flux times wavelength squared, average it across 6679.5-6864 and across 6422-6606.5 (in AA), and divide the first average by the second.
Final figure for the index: 1.10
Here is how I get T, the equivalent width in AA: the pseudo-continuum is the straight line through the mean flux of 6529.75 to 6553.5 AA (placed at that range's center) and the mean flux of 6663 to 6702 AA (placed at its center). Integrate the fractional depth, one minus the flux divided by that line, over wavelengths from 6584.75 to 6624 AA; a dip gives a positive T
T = -1.2 AA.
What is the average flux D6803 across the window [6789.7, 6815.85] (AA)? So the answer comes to 3.08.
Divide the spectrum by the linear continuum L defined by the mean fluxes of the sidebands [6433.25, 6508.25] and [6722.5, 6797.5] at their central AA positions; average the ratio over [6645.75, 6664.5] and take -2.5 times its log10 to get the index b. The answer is -0.08 mag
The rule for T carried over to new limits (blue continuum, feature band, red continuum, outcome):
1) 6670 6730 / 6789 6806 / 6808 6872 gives 3.9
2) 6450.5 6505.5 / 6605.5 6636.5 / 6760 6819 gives -2.1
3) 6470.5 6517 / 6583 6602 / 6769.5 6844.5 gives -1.4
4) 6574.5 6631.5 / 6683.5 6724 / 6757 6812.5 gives -2.7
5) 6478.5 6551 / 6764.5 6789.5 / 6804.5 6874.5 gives 0.7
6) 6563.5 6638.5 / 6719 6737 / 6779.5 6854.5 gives -2.0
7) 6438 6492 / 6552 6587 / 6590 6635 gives 0.6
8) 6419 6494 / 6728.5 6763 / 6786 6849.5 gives -3.3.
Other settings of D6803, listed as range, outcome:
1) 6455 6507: 3.46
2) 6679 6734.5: 3.69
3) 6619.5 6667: 3.6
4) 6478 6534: 3.42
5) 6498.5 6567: 3.5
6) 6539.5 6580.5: 3.51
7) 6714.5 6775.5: 3.69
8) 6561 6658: 3.61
